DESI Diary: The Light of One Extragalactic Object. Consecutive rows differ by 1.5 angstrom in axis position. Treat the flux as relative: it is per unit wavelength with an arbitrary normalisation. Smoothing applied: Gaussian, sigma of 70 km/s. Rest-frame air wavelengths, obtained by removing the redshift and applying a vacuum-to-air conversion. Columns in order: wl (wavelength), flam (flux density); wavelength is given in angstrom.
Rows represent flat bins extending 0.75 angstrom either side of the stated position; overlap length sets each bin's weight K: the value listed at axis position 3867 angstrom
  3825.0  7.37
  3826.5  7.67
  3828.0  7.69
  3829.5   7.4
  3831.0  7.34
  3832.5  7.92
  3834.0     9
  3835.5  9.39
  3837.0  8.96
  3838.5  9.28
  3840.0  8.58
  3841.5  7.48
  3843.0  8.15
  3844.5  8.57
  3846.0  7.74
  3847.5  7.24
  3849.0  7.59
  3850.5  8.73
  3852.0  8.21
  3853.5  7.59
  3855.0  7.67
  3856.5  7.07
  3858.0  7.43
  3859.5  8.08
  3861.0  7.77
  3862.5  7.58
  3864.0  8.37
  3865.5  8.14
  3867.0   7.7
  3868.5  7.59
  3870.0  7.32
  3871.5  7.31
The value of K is 7.7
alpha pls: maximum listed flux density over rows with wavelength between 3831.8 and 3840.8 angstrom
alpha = 9.39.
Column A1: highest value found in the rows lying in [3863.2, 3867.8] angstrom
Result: 8.37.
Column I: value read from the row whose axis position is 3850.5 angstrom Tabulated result 8.73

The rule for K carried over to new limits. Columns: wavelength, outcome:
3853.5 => 7.59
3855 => 7.67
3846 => 7.74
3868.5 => 7.59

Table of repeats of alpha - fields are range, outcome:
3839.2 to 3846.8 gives 8.58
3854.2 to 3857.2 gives 7.67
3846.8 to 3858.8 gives 8.73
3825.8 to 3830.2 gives 7.69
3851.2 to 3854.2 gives 8.21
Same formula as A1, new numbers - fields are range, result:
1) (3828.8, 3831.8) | 7.4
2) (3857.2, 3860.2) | 8.08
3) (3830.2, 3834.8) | 9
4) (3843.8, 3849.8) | 8.57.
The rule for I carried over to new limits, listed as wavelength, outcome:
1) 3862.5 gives 7.58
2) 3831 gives 7.34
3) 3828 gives 7.69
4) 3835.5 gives 9.39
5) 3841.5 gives 7.48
